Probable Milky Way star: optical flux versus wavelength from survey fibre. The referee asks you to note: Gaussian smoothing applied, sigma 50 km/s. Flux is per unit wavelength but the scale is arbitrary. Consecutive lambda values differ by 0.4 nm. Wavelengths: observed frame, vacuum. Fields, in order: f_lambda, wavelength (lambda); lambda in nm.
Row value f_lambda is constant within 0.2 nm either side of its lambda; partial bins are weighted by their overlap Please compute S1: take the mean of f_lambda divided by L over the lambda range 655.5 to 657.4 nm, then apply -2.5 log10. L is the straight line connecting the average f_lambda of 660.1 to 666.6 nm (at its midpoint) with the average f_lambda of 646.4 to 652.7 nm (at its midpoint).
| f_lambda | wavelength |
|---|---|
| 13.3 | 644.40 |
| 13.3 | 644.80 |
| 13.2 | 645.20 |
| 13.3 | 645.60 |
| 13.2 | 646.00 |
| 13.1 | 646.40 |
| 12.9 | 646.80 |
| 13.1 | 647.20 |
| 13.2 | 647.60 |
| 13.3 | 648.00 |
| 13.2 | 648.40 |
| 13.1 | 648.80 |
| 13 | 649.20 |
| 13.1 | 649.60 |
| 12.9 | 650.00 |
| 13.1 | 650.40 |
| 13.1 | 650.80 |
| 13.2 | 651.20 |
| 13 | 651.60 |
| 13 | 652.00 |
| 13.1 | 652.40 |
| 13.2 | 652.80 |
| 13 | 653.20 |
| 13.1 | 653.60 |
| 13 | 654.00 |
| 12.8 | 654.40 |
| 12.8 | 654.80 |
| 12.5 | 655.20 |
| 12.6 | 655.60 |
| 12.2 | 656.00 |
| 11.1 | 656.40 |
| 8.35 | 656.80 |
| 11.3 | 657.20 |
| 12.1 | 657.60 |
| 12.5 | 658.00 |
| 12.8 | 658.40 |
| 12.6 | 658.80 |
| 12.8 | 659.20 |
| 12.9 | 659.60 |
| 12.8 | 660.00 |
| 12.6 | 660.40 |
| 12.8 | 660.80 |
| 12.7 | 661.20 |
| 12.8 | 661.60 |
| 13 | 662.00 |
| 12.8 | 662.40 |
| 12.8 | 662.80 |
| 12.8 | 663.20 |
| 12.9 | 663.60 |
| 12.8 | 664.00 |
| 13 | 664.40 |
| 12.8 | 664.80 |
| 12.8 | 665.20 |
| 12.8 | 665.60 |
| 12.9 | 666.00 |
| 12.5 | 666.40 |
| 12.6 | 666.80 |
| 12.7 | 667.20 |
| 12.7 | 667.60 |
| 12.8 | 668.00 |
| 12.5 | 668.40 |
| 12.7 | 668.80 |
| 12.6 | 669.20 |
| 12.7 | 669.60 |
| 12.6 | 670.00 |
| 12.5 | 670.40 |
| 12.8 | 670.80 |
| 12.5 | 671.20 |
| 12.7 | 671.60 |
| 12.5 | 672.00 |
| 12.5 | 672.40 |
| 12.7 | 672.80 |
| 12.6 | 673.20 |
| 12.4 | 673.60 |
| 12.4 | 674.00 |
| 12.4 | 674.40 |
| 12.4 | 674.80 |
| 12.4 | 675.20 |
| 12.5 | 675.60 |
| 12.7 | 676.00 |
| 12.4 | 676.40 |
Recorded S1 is 0.17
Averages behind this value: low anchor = 13.1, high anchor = 12.8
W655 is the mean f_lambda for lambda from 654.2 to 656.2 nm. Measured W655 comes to 12.6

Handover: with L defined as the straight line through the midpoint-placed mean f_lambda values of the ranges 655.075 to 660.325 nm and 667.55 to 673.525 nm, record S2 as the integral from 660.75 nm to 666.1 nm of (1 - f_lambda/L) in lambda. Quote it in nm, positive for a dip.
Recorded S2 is -0.23 nm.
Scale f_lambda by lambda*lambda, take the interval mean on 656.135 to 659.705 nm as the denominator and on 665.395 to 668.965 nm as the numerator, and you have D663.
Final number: 1.1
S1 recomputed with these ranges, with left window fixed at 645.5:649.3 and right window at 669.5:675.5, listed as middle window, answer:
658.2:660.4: 0.008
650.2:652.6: -0.003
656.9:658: 0.121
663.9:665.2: -0.011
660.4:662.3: 0.000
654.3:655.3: 0.021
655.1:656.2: 0.044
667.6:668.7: -0.002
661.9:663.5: -0.006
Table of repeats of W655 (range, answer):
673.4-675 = 12.4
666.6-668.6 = 12.7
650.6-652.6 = 13.1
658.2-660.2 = 12.8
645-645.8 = 13.2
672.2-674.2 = 12.5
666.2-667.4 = 12.6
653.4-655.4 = 12.8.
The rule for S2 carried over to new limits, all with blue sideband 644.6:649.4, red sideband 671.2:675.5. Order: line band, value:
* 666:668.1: 0.00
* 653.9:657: 0.26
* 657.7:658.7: 0.02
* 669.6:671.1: -0.01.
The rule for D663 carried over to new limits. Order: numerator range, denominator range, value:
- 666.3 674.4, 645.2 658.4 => 1.05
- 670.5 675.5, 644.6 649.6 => 1.03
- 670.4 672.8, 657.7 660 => 1.03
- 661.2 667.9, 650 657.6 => 1.06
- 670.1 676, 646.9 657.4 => 1.05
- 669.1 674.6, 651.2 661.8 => 1.05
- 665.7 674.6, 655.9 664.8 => 1.05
